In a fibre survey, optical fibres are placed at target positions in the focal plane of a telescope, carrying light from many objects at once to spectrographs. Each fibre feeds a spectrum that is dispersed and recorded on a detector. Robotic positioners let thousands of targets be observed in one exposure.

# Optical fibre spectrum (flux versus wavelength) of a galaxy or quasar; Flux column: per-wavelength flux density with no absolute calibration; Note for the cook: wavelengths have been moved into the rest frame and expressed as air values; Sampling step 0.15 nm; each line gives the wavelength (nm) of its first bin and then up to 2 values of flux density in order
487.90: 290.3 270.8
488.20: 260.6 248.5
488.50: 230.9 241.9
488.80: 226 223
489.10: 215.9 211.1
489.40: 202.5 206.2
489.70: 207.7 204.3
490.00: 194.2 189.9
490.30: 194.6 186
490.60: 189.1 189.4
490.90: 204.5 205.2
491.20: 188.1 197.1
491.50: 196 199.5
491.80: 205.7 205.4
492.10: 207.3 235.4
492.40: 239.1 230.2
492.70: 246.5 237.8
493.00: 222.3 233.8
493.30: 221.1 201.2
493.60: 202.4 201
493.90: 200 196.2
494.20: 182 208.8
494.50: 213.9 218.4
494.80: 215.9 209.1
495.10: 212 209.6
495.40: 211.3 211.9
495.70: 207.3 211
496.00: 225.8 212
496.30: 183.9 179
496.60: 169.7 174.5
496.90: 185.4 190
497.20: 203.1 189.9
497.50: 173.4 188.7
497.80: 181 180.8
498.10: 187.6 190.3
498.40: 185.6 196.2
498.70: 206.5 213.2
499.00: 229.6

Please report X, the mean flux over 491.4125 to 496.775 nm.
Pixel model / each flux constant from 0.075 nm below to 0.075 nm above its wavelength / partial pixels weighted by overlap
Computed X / 210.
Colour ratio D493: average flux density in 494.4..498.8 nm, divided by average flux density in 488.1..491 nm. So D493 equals 0.93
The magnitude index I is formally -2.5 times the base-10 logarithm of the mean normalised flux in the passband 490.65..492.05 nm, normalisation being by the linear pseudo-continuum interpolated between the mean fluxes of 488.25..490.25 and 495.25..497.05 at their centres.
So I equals 0.060 mag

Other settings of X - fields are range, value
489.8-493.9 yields 208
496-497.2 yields 189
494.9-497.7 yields 197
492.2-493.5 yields 230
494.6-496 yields 212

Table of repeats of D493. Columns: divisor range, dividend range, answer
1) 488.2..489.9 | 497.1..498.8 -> 0.86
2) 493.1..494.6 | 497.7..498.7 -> 0.92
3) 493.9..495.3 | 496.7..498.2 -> 0.90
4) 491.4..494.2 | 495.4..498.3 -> 0.90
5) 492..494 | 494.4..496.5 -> 0.95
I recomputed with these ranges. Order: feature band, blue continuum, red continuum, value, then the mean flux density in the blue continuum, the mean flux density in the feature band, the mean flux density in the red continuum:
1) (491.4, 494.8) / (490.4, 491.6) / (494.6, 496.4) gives -0.06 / 195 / 214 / 210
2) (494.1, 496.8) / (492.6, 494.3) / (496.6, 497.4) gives -0.03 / 213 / 203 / 187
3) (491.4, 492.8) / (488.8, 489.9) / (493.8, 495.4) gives -0.05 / 211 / 218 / 207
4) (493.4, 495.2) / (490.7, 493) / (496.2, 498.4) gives -0.03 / 213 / 205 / 184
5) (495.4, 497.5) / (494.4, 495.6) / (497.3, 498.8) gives 0.03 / 213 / 195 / 188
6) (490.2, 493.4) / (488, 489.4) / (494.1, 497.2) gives 0.04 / 234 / 211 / 202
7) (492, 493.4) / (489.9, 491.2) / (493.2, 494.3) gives -0.15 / 194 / 229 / 202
